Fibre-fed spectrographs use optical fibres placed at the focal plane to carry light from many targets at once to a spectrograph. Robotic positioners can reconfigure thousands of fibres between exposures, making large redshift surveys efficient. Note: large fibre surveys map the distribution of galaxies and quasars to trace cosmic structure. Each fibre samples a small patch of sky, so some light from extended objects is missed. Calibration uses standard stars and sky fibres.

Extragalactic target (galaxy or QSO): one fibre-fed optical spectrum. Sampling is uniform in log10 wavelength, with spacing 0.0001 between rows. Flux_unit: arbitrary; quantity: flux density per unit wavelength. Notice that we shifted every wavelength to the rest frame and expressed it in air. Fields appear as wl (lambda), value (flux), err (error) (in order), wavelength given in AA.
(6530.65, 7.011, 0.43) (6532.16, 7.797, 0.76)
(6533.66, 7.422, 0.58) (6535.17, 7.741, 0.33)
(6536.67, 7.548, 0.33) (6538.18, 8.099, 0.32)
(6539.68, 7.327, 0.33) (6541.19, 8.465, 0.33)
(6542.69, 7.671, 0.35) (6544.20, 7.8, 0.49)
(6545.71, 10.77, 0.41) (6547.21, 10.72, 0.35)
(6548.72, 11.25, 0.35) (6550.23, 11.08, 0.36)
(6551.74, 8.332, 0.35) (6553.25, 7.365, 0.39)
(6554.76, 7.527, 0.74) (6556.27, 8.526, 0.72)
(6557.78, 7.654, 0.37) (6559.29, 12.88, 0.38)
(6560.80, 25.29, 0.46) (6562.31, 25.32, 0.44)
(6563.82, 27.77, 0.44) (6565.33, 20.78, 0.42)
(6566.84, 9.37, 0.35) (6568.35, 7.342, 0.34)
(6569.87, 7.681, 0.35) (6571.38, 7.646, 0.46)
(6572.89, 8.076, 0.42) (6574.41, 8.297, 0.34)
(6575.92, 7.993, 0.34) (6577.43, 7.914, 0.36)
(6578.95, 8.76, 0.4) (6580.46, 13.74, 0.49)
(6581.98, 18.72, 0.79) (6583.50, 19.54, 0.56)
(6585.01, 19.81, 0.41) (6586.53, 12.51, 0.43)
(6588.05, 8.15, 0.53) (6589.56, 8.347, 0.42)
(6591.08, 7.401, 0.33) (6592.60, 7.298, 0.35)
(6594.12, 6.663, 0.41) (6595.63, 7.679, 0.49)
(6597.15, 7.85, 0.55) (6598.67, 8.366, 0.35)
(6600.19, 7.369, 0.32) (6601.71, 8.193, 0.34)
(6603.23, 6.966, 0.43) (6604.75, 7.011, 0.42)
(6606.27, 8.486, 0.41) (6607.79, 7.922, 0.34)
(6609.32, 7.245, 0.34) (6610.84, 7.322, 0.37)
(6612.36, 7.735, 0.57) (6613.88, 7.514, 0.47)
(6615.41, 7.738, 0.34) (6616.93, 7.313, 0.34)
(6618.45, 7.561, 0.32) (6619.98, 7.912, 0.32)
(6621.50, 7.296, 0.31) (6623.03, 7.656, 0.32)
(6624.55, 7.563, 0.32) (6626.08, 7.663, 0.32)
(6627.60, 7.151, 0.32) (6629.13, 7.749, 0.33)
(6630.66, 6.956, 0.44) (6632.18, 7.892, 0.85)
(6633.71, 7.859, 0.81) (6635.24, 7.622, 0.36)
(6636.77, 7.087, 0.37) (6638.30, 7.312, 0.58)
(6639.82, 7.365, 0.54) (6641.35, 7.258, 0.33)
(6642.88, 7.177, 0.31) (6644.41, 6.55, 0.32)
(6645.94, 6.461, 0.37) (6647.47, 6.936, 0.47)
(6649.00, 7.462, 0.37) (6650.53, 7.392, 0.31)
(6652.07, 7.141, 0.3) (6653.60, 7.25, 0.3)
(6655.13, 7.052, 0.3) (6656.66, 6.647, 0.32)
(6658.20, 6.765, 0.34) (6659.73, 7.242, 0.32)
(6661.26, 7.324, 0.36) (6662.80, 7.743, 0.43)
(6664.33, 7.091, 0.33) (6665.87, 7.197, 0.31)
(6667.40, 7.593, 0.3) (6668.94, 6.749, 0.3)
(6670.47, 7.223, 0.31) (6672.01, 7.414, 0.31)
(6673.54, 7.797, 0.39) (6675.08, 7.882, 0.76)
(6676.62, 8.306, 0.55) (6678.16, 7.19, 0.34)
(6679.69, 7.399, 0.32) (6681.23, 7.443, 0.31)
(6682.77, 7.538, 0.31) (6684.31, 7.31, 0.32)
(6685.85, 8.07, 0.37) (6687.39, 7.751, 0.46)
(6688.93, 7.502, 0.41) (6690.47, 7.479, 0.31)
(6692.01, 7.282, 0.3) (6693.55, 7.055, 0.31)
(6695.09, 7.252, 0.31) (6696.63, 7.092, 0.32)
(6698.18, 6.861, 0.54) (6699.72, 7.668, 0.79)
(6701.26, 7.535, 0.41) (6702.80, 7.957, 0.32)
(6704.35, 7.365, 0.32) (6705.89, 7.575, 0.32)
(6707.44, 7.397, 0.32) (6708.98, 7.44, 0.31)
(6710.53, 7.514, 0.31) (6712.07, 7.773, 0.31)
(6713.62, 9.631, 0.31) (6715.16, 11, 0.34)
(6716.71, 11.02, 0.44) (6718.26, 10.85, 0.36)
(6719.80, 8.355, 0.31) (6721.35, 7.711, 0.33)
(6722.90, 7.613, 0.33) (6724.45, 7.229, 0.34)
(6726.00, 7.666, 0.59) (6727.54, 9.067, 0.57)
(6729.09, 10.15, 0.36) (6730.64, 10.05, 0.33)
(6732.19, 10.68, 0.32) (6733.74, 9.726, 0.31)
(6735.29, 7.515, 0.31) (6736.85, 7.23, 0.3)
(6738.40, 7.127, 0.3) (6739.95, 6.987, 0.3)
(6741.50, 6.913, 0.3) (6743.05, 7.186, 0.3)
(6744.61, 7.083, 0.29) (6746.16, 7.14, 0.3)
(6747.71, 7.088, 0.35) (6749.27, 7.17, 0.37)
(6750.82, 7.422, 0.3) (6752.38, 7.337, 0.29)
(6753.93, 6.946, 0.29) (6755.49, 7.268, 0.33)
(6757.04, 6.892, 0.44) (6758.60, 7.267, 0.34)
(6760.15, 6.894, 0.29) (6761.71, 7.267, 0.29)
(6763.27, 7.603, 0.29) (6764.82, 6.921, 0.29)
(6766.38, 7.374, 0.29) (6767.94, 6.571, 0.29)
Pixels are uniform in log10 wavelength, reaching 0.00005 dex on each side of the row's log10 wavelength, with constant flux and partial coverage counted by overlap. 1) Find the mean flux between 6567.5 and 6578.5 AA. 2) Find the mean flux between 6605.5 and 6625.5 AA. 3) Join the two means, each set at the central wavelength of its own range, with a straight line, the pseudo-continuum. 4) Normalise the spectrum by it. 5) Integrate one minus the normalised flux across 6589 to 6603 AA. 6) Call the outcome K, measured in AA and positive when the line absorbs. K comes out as 0.2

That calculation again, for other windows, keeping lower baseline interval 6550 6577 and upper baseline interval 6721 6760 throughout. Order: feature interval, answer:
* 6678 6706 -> 4.7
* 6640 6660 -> 5.9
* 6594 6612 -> 5.7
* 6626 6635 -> 2.5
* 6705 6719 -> -0.7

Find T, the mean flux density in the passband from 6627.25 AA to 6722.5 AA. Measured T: 7.59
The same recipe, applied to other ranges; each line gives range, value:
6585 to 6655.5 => 7.71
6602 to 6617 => 7.56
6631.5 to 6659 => 7.18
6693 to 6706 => 7.37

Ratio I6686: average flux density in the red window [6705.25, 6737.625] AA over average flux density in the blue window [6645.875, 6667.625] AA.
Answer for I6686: 1.22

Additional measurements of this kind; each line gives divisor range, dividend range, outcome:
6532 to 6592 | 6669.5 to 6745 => 0.71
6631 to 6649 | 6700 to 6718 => 1.17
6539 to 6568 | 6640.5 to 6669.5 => 0.57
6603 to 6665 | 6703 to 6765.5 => 1.08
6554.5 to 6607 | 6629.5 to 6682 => 0.65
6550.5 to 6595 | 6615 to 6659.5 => 0.61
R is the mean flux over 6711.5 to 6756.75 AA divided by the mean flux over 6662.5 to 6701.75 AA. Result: 1.11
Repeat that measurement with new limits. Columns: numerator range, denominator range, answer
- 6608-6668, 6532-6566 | 0.63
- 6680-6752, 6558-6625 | 0.76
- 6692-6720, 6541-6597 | 0.72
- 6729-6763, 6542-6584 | 0.64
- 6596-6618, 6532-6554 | 0.88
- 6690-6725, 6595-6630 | 1.06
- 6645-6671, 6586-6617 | 0.91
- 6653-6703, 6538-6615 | 0.71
